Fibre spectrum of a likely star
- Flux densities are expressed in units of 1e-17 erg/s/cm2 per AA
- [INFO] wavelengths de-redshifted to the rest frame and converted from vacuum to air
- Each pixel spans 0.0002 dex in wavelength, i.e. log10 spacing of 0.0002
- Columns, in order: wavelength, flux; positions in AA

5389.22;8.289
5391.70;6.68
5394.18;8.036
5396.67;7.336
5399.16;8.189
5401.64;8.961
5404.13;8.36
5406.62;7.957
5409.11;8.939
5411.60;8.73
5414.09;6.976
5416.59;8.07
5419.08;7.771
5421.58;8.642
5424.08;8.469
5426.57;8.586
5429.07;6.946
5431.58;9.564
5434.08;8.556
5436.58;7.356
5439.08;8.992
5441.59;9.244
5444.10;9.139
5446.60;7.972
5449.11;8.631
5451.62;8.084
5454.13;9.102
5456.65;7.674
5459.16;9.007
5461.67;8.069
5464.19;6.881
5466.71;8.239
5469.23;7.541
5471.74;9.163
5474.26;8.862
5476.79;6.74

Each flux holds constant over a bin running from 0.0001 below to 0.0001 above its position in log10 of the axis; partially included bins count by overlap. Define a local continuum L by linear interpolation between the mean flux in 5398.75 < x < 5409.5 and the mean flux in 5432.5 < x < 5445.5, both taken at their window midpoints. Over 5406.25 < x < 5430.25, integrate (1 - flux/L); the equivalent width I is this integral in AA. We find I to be 1.2 AA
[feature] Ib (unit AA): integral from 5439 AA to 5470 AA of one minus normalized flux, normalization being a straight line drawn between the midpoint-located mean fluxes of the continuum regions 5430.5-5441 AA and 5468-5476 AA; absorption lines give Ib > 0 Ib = 0.7 AA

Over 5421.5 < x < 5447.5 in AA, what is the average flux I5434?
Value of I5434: 8.5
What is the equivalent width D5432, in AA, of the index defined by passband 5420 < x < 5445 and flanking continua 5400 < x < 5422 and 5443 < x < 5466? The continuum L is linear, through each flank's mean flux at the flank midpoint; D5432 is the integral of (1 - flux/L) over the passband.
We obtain -0.80 AA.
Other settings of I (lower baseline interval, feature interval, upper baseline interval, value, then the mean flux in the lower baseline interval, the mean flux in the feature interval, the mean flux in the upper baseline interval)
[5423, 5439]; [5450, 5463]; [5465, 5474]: -0.1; 8.3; 8.38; 8.31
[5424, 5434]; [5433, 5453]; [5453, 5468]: -0.5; 8.4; 8.5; 8.15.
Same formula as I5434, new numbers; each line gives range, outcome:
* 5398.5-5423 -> 8.26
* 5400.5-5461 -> 8.4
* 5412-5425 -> 8.02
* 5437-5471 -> 8.34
